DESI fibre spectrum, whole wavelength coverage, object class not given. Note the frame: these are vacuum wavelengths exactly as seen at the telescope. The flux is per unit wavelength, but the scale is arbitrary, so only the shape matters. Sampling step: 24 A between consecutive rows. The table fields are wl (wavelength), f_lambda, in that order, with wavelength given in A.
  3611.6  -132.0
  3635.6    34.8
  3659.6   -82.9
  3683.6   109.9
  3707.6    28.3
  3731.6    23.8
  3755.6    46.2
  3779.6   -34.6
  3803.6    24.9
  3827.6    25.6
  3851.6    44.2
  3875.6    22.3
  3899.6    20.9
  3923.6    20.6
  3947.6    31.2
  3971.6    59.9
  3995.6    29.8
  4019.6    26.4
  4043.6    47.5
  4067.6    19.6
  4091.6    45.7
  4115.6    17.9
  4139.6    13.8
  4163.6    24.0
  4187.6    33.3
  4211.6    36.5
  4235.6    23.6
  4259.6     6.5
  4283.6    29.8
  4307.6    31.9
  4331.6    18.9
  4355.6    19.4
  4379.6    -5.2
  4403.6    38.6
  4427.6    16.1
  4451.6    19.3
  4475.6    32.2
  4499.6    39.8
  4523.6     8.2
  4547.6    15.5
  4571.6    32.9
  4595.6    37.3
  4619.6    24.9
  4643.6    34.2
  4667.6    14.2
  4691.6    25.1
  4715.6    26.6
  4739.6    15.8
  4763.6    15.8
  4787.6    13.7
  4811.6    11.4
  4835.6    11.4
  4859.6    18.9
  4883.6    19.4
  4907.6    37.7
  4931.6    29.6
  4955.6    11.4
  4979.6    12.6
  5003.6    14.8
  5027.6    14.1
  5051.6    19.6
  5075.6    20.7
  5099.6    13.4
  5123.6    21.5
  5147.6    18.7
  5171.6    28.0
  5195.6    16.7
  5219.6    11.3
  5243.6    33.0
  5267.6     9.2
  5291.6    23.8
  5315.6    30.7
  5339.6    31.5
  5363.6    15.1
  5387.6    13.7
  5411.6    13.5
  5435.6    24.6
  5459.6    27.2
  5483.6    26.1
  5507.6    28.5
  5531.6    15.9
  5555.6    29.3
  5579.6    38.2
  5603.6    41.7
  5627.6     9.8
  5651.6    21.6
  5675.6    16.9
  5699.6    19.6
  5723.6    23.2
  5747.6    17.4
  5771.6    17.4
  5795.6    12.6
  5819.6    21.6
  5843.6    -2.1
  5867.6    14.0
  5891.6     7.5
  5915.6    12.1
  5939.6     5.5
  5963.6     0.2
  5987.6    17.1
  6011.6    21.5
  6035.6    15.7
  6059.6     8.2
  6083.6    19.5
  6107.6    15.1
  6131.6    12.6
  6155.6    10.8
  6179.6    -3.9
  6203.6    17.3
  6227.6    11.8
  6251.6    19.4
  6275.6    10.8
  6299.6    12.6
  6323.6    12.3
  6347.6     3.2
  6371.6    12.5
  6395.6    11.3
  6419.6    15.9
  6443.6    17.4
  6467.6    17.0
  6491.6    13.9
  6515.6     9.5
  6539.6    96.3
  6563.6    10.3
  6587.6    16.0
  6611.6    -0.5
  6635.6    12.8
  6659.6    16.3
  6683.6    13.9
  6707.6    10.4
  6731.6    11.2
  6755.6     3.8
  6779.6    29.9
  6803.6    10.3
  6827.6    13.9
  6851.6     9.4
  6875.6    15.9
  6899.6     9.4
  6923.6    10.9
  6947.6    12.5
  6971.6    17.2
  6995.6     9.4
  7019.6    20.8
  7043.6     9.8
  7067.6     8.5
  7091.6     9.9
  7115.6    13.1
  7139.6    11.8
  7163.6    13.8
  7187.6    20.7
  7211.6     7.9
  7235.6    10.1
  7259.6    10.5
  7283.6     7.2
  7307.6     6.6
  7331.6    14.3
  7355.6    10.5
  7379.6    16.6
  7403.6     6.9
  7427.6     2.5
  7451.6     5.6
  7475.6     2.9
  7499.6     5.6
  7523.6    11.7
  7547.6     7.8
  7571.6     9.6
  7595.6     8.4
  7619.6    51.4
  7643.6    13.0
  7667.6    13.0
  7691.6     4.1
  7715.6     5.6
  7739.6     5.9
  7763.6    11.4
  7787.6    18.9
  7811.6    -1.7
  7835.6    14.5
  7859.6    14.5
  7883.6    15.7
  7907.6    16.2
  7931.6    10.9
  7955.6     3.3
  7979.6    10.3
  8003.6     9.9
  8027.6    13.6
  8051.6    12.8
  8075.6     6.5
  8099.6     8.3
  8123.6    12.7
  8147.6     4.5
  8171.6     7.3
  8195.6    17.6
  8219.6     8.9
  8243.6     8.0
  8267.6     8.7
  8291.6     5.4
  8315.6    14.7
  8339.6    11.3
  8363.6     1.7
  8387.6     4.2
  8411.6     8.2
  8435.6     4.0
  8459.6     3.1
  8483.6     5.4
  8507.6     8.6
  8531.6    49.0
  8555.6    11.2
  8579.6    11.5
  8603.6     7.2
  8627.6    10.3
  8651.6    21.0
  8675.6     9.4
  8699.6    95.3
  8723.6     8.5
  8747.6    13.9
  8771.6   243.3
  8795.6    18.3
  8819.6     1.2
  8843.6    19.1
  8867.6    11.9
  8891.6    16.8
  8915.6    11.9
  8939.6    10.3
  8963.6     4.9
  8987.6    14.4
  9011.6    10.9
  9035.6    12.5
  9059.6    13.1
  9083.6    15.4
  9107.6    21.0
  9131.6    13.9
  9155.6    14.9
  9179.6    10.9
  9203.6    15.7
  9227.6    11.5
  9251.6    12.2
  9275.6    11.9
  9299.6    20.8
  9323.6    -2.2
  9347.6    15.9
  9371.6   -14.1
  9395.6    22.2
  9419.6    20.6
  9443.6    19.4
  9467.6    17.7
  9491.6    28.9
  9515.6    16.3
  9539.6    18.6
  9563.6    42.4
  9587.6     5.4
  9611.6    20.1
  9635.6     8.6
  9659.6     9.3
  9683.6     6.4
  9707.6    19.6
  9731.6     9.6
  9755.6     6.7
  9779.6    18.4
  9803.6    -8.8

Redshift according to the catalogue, 0.75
